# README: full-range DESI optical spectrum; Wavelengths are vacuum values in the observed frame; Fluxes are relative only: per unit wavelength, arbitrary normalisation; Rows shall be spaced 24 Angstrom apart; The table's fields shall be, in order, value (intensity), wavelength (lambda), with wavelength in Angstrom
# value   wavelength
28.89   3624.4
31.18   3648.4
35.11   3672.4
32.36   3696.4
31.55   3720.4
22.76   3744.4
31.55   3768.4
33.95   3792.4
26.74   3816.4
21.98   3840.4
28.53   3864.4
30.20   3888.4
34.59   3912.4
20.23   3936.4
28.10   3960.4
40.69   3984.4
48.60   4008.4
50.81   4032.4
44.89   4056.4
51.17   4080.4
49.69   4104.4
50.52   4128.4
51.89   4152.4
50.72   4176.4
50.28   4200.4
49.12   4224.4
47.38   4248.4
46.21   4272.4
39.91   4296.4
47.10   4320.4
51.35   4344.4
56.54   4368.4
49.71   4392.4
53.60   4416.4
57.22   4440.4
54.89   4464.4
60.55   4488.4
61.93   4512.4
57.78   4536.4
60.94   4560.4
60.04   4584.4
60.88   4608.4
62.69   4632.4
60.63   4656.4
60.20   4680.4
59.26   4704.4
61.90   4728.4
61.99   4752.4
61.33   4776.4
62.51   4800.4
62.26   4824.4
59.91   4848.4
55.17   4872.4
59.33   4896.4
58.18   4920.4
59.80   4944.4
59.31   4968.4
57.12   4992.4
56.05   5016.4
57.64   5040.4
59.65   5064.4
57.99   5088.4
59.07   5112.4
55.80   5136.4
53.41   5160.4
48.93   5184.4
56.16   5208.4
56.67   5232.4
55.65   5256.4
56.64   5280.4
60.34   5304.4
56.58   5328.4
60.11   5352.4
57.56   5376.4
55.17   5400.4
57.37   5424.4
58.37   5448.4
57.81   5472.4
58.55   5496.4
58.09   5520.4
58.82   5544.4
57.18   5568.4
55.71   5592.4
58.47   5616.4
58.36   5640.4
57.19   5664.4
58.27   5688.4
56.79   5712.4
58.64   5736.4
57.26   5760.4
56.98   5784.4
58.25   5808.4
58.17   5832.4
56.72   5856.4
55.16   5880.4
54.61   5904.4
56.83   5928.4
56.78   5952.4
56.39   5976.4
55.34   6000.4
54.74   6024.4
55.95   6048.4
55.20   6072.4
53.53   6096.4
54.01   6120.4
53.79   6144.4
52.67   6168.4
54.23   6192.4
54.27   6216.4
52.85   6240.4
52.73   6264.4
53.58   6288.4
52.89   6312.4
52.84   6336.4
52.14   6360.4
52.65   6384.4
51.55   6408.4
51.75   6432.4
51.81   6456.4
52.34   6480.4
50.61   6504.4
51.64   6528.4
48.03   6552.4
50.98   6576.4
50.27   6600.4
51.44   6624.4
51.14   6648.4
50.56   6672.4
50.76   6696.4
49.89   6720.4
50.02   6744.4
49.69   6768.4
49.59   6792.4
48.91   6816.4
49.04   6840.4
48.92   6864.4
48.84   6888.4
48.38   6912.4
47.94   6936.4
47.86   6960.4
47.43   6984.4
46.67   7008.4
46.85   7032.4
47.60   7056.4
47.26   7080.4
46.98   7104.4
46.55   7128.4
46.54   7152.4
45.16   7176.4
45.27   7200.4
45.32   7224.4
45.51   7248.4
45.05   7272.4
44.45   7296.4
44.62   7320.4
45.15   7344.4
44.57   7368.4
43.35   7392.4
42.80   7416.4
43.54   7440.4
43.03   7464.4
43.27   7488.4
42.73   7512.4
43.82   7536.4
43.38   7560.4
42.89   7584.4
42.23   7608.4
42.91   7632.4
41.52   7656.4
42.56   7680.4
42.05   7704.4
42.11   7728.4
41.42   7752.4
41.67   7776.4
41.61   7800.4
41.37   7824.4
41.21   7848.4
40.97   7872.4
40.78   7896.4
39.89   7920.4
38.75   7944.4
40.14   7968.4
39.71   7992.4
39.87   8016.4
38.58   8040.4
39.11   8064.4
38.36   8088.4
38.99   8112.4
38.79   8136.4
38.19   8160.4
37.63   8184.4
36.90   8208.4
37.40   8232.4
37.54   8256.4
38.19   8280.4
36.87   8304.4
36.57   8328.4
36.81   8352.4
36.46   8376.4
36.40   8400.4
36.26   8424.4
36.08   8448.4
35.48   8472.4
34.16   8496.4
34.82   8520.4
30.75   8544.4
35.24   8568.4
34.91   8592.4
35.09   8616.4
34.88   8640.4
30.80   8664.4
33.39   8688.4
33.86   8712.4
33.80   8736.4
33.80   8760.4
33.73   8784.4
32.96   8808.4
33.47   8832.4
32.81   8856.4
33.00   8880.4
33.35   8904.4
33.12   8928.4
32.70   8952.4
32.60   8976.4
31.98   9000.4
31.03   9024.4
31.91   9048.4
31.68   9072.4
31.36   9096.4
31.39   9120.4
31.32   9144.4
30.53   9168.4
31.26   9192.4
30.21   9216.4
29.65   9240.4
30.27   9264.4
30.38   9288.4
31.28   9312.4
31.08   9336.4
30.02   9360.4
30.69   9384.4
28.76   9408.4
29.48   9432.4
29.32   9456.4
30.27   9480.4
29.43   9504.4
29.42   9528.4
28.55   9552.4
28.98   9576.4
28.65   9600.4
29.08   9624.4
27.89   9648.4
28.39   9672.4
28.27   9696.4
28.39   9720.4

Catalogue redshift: 0.000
